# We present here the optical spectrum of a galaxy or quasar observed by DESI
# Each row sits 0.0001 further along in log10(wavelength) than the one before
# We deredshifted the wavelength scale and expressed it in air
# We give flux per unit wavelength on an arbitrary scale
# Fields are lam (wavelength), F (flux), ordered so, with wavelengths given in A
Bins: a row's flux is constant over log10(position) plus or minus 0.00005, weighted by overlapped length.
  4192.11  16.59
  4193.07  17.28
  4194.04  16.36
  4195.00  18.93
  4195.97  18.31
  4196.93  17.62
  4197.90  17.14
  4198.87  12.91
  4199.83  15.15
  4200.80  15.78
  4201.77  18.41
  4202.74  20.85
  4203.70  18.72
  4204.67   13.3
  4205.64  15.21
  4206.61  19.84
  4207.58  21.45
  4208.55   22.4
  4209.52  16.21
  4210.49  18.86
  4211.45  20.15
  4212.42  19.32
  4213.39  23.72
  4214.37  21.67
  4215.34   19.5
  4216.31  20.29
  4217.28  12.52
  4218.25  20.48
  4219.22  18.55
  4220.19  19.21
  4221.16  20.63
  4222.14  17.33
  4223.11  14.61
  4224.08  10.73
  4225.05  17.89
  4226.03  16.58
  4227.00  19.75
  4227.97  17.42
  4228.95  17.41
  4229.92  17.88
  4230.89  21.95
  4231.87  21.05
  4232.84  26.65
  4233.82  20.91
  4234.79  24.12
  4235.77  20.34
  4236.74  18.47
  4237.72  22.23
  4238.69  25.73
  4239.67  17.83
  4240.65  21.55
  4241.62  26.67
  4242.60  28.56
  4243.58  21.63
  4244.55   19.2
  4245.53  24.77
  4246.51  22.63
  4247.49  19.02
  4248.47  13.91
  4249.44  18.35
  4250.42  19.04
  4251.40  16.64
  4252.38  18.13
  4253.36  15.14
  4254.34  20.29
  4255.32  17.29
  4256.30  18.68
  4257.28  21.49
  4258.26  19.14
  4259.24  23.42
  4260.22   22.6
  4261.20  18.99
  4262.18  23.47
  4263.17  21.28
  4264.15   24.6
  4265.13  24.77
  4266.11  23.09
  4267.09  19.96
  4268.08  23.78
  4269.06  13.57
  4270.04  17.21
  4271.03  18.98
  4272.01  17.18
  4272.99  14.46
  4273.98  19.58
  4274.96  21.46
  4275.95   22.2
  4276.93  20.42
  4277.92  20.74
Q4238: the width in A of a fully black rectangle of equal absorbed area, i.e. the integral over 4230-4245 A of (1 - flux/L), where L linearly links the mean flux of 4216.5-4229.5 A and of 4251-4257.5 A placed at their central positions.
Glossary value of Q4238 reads -3.99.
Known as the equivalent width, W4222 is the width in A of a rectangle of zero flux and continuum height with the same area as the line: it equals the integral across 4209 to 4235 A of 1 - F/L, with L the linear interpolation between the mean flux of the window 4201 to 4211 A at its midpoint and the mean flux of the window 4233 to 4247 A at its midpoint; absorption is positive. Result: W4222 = 1.7 A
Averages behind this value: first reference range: 18.5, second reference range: 22.6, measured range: 19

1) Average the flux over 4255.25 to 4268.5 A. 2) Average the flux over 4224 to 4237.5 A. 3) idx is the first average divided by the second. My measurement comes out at 1.1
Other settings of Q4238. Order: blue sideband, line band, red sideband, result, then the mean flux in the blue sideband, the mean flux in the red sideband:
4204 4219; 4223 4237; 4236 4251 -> 0.79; 19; 21.3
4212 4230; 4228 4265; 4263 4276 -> -3.25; 18.2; 20.1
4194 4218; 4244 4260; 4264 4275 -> 0.02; 18.2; 19.7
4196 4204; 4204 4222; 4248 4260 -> -1.61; 17.1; 18.6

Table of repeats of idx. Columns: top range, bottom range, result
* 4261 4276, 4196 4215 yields 1.10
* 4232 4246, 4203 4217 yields 1.18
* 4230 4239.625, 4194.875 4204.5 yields 1.28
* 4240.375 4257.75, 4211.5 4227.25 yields 1.10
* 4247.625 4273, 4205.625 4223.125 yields 1.01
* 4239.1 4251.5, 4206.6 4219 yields 1.06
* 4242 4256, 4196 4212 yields 1.10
